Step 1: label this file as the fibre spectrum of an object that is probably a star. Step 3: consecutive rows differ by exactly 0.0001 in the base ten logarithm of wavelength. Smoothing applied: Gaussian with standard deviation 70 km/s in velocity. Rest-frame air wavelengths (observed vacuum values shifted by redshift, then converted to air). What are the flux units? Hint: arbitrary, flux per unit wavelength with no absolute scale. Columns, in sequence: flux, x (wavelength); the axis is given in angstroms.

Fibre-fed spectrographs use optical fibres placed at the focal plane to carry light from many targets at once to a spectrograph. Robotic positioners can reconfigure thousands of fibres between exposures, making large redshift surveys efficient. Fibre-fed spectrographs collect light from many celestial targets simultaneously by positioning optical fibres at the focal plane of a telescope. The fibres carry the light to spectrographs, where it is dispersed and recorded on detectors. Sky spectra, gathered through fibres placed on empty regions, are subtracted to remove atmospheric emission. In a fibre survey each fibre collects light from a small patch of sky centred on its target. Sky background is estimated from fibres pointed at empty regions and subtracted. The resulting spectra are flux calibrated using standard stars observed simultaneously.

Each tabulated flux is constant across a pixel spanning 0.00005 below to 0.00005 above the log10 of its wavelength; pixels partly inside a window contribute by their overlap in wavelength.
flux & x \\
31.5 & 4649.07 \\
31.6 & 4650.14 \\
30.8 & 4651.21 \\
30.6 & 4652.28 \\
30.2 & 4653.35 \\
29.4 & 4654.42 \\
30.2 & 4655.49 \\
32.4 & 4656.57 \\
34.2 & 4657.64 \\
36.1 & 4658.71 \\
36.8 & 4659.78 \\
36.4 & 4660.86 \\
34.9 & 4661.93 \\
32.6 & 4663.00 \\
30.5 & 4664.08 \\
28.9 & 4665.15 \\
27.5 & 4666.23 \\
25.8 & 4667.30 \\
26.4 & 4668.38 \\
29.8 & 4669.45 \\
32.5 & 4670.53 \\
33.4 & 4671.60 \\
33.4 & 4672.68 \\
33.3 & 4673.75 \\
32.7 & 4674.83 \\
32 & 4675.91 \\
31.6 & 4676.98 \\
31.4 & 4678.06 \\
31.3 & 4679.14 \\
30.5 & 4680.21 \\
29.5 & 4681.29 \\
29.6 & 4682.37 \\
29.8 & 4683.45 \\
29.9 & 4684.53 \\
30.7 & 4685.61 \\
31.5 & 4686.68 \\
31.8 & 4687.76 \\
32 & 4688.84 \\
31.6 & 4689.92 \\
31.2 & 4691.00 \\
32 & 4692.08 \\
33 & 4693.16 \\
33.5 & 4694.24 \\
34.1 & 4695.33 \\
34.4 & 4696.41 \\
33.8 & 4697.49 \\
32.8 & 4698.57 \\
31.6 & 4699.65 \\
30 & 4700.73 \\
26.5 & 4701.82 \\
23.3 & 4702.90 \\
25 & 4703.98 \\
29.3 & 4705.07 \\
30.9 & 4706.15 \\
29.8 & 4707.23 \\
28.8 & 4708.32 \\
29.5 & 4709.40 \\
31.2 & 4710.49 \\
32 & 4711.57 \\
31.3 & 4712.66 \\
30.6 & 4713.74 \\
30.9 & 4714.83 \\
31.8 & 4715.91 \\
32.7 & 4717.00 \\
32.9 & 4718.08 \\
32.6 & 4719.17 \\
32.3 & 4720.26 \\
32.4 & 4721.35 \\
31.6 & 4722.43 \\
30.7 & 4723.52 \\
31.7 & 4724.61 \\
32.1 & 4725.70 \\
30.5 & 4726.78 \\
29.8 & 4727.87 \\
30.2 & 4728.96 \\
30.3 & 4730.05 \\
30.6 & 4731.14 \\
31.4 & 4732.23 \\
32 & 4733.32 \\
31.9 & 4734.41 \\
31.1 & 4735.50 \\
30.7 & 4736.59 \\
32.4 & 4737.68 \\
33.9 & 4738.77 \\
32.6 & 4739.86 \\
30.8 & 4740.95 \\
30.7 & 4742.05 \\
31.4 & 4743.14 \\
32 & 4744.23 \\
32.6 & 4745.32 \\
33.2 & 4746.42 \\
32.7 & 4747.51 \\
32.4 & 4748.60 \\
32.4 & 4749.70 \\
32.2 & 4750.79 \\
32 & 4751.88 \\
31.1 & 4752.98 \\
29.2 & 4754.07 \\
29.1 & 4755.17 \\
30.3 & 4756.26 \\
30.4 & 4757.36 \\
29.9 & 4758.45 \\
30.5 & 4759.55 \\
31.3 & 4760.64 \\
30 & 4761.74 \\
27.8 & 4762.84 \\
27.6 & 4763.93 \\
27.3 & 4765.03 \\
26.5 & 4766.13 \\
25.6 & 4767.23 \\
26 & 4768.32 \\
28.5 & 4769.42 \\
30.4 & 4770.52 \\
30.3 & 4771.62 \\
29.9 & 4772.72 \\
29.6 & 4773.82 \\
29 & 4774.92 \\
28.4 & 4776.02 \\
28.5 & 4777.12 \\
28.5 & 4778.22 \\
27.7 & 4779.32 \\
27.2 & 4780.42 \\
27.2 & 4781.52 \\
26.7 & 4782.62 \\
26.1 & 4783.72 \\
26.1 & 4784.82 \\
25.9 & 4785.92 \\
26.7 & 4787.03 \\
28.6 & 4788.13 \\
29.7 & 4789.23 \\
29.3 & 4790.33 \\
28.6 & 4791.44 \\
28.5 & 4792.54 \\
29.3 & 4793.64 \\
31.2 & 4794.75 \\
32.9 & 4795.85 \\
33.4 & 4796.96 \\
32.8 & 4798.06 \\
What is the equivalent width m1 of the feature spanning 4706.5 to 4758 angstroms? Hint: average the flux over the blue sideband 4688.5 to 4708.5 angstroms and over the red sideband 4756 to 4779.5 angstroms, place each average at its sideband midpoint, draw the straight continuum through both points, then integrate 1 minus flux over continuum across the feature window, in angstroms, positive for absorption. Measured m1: -2.7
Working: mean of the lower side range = 30.7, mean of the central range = 31.4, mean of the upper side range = 28.8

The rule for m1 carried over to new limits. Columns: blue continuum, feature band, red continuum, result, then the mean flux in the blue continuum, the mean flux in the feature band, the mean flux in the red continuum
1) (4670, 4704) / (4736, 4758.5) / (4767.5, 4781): -1.61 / 31.3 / 31.6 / 28.6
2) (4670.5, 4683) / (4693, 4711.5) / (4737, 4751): 0.87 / 31.7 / 30.4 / 32.2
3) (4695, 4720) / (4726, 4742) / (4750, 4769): -0.71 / 30.7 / 31.3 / 29.3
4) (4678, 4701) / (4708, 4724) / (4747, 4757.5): 0.01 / 31.7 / 31.5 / 31.2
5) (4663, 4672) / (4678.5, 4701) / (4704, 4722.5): -1.07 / 29.5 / 31.7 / 31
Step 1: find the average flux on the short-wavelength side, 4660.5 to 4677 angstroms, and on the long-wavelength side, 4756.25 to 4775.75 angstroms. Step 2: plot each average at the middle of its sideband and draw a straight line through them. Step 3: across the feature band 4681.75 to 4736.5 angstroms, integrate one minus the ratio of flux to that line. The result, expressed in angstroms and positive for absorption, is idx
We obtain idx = -1.30 angstroms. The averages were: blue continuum 31.3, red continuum 28.9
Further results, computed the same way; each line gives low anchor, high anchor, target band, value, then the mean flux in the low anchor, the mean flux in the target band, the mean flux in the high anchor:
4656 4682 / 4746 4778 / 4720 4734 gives -0.3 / 31.8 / 31.2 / 29.7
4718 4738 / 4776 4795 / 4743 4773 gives -0.5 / 31.4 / 30.1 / 28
